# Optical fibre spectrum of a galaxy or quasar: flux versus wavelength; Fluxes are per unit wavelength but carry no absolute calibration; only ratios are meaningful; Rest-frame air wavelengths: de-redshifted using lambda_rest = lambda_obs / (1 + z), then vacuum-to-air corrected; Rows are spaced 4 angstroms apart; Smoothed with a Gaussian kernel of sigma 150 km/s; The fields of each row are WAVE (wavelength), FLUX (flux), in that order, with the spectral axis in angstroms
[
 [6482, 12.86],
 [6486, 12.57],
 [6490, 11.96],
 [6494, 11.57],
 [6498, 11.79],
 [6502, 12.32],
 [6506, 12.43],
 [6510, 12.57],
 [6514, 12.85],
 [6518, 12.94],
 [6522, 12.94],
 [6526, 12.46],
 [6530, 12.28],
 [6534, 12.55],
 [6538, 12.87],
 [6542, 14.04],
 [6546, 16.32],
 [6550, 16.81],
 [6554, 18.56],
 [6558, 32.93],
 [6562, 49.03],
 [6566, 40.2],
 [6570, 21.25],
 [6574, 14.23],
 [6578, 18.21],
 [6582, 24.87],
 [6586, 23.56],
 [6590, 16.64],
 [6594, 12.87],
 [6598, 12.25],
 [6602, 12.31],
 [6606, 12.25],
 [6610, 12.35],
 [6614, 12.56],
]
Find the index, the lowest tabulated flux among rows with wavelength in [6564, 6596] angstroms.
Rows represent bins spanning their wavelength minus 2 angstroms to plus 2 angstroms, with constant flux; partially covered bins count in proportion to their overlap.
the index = 12.87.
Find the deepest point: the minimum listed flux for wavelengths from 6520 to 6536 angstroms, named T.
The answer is 12.28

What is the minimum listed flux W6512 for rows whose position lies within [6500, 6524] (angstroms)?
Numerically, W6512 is 12.32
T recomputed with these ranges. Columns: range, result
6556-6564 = 32.93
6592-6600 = 12.25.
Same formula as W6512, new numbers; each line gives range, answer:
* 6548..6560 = 16.81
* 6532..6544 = 12.55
